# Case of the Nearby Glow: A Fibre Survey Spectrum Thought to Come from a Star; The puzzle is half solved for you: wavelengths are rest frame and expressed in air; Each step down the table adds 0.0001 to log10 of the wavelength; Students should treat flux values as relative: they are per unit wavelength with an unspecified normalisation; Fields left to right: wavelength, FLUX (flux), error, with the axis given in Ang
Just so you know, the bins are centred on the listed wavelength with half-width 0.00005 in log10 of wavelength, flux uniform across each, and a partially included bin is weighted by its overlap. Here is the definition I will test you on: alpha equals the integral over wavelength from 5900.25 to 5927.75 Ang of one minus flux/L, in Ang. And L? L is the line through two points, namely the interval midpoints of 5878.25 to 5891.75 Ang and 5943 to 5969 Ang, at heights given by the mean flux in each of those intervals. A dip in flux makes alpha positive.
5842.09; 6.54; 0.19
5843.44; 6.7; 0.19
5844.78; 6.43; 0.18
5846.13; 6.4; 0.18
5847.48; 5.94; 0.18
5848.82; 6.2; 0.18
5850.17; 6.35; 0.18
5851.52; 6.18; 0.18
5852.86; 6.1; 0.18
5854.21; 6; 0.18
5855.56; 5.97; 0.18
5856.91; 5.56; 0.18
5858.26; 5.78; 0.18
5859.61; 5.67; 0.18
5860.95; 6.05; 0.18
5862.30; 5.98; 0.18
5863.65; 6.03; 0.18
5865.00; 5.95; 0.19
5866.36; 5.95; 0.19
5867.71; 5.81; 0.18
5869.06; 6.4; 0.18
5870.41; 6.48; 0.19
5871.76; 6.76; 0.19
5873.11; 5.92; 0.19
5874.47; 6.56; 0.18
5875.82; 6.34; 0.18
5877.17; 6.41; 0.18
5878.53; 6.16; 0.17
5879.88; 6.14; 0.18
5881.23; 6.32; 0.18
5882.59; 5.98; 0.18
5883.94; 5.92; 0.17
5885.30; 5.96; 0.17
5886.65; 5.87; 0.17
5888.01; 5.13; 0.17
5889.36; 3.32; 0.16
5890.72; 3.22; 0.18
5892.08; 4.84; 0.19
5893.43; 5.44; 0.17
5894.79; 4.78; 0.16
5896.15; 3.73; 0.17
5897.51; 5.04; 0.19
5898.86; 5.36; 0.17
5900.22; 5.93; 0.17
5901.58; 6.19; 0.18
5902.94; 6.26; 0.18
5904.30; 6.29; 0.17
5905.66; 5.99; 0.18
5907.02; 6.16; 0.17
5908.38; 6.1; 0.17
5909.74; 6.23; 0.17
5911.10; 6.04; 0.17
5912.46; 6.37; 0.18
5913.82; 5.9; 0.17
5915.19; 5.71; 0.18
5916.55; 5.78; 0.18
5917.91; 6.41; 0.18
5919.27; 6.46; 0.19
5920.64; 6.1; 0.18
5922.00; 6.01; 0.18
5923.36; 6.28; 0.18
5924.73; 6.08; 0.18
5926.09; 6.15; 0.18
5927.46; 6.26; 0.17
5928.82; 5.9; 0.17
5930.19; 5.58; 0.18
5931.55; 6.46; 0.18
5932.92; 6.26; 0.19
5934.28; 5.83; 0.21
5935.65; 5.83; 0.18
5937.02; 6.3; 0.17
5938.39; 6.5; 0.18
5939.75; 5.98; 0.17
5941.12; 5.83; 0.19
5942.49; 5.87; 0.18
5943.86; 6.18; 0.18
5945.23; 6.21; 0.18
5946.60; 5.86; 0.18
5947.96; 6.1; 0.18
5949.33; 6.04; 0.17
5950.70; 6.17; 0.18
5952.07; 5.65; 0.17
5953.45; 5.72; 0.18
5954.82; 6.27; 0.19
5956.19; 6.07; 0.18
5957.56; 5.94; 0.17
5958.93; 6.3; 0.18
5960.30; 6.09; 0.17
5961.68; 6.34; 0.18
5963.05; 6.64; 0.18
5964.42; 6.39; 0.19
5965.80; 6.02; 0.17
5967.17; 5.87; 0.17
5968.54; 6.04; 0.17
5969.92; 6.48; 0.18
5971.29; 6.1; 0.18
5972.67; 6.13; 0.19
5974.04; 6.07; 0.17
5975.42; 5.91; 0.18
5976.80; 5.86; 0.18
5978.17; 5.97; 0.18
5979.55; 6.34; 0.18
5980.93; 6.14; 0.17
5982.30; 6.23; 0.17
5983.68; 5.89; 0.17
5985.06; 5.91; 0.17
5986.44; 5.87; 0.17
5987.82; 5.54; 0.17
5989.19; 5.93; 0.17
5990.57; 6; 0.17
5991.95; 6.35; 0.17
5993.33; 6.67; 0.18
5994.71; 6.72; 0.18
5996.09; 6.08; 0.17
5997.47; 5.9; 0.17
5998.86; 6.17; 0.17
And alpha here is -2.3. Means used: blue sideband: 5.37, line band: 6.13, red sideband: 6.1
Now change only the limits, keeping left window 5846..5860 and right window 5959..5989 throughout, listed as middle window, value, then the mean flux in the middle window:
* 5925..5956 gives 0.1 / 6.04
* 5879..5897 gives 2.7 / 5.14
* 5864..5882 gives -0.7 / 6.24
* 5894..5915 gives 1.0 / 5.75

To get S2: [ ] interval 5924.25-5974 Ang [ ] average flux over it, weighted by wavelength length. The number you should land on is 6.1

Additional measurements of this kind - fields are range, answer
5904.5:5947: 6.09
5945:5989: 6.07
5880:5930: 5.71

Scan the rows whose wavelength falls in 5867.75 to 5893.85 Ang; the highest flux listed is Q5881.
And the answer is 6.76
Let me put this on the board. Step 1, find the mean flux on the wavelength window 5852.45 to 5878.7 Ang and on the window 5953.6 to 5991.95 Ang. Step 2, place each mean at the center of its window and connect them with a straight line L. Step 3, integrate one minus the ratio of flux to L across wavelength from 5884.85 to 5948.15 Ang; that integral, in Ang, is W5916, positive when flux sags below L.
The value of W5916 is 3.1 Ang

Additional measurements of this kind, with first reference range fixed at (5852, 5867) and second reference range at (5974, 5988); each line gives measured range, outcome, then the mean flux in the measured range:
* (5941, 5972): -0.67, 6.1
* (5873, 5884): -0.55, 6.22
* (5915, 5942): -0.62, 6.09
